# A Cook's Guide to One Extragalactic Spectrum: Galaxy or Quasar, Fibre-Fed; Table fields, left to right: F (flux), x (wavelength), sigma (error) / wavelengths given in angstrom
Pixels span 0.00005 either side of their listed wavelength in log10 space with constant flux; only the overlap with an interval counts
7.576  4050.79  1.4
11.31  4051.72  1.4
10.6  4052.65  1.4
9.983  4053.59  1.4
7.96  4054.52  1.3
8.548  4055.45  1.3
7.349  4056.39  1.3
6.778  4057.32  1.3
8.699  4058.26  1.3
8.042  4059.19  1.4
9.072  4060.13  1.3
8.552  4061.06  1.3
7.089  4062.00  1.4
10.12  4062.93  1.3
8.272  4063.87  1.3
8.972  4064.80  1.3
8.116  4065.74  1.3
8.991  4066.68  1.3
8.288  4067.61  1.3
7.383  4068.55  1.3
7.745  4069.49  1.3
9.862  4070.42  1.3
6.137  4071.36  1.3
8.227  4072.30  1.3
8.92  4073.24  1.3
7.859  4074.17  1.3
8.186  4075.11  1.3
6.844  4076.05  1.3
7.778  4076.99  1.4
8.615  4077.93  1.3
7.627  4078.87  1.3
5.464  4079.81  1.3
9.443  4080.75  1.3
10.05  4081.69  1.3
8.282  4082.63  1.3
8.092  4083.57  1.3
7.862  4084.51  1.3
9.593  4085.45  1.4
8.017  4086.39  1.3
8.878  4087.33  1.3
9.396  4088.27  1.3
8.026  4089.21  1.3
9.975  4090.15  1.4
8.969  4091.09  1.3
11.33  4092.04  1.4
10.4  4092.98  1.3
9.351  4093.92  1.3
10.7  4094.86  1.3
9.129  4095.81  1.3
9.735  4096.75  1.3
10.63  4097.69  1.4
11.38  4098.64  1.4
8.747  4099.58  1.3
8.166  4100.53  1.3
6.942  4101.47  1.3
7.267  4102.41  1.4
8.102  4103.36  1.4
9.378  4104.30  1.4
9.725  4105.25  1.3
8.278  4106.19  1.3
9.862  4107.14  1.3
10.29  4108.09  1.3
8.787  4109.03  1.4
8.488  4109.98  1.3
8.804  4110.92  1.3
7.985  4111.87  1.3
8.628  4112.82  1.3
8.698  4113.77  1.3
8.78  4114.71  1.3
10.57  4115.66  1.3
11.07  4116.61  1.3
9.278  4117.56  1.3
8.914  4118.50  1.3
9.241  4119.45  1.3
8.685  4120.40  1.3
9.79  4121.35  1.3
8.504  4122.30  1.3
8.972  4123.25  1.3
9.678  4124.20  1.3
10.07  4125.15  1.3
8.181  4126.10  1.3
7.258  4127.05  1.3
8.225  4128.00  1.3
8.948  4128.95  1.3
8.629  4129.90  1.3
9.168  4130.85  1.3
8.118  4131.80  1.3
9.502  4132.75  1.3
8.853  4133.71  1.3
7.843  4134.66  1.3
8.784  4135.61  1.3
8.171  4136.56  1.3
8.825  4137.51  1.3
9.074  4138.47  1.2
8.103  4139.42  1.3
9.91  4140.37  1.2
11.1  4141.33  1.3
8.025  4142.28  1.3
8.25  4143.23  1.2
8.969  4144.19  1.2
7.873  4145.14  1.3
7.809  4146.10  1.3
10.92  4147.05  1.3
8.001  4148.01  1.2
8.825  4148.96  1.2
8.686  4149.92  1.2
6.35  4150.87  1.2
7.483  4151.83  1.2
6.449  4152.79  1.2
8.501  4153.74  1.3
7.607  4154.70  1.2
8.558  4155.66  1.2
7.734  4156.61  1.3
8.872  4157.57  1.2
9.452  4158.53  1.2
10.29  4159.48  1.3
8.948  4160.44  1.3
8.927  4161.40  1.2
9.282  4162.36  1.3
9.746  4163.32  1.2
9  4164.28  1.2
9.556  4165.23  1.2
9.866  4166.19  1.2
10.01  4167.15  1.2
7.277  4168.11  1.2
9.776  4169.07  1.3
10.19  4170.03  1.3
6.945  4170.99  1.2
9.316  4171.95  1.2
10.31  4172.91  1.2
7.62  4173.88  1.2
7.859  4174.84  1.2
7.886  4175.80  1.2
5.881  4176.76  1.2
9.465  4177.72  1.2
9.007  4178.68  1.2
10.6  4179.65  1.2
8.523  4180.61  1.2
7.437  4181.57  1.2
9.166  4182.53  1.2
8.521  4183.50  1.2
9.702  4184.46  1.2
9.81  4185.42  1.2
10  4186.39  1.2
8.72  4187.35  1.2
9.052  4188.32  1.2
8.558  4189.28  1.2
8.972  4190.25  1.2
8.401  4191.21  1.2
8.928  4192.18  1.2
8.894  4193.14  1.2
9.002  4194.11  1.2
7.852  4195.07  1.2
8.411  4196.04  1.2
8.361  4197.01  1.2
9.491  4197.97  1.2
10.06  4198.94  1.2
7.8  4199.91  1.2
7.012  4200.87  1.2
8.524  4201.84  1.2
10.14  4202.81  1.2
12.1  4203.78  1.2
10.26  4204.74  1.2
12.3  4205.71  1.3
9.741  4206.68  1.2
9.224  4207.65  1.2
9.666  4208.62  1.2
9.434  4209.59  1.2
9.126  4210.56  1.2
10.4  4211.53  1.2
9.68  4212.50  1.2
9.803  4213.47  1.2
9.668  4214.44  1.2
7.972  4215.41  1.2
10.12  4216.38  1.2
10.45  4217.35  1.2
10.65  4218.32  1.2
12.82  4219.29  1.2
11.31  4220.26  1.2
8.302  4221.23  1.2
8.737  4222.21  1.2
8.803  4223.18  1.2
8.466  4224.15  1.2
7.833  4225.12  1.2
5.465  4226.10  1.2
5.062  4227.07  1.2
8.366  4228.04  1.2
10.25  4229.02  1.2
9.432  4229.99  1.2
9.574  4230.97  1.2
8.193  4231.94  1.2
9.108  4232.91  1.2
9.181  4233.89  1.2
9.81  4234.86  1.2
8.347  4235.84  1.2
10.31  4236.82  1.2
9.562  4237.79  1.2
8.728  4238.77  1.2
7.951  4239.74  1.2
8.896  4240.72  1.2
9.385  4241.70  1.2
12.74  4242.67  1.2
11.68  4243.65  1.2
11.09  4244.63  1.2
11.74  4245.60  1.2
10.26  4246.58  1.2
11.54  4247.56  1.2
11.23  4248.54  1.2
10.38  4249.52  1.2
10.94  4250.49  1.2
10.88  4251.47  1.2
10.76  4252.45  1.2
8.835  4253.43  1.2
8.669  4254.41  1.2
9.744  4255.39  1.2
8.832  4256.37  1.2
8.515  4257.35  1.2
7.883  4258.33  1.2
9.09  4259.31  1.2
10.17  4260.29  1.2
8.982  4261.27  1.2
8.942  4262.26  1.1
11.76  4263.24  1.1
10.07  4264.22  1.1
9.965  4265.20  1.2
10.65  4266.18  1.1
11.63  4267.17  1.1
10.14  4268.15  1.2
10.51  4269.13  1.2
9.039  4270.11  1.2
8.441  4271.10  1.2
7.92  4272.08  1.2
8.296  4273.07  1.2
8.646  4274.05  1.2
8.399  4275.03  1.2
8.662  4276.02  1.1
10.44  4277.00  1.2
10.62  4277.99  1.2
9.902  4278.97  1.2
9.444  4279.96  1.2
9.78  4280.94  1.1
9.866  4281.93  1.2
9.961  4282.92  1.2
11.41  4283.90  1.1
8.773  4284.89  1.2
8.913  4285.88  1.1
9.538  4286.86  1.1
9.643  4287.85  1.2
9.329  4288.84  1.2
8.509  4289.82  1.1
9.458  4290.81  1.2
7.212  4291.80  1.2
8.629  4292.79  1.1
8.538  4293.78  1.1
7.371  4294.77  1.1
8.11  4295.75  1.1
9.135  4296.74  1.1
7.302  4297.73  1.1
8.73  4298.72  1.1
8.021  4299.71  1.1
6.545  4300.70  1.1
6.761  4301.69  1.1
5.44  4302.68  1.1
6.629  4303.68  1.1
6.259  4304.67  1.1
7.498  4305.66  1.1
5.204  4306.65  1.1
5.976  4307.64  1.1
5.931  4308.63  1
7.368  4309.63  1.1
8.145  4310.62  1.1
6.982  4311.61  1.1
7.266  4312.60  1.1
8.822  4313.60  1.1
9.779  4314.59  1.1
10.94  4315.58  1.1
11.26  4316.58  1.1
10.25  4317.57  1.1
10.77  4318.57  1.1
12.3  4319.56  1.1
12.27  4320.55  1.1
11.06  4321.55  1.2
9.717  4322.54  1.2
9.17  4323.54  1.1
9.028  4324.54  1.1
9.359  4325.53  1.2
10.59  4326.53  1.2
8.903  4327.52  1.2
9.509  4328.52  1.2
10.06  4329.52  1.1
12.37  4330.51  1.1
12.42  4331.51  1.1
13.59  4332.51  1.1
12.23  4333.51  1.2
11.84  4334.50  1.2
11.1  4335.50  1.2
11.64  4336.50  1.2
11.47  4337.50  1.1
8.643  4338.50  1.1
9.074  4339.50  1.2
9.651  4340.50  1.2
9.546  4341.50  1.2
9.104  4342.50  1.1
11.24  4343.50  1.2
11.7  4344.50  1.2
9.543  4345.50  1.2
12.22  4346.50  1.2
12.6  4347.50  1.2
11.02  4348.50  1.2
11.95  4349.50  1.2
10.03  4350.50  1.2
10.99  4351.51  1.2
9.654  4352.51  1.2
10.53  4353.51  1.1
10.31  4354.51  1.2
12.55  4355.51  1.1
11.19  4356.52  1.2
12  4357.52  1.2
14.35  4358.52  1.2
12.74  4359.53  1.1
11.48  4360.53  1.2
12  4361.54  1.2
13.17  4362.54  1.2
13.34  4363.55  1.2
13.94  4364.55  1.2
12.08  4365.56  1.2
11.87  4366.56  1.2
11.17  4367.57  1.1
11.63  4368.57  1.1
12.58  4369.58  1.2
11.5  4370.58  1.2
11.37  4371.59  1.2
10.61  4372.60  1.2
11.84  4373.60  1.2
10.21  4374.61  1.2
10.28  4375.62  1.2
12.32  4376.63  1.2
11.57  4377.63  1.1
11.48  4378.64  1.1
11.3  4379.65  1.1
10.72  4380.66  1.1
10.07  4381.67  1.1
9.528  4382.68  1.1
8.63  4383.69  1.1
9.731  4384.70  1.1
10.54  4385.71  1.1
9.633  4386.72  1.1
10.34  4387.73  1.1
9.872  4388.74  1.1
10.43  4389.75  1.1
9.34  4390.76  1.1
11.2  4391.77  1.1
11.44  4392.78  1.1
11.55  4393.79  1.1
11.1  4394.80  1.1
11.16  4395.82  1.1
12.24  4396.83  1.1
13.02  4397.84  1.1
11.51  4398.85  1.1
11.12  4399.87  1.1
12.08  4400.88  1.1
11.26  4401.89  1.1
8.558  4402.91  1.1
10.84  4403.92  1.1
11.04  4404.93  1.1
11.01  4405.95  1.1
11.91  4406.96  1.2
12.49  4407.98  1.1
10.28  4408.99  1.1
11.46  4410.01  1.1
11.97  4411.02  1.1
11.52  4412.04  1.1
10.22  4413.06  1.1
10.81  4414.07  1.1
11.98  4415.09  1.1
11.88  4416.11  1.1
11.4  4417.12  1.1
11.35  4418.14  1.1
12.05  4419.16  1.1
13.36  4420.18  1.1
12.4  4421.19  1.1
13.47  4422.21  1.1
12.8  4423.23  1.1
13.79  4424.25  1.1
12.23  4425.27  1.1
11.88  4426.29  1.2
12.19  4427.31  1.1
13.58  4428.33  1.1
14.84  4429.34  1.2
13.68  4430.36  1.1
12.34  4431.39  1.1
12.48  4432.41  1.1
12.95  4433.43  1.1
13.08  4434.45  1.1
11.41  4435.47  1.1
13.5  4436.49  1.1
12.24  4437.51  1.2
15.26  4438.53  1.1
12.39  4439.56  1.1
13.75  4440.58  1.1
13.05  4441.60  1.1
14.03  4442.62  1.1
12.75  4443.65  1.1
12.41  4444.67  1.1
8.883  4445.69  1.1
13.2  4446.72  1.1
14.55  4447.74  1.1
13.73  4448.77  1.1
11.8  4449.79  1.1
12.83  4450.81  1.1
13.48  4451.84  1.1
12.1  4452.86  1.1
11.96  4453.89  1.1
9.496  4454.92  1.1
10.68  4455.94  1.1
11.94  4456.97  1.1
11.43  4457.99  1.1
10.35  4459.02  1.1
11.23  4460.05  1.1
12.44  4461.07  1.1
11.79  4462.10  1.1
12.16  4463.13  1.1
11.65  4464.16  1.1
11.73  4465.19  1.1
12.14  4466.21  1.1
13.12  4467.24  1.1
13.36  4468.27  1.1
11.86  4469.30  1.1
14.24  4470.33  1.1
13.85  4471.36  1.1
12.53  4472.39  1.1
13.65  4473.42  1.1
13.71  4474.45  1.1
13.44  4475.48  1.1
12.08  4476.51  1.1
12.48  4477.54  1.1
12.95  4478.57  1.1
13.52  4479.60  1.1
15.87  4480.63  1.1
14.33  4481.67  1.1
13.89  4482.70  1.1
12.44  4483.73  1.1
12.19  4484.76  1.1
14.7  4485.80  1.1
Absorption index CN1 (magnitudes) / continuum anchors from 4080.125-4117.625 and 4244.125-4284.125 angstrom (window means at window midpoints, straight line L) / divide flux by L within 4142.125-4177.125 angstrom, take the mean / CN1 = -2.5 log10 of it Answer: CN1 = 0.10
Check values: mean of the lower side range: 9.16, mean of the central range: 8.58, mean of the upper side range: 9.84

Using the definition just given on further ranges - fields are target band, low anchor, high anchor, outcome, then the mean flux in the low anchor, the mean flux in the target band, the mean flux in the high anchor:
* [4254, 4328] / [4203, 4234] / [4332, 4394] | 0.146 mag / 9.43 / 8.98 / 11.1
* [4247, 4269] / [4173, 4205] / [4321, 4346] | -0.039 mag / 8.86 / 9.99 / 10.5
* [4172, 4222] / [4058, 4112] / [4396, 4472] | 0.065 mag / 8.71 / 9.27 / 12.2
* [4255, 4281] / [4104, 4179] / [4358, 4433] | 0.079 mag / 8.82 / 9.49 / 11.6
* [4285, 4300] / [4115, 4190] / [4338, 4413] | 0.196 mag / 8.83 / 8.58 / 11.1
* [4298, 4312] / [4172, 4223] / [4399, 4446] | 0.484 mag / 9.26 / 6.83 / 12.2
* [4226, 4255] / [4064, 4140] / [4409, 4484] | 0.070 mag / 8.8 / 9.67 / 12.6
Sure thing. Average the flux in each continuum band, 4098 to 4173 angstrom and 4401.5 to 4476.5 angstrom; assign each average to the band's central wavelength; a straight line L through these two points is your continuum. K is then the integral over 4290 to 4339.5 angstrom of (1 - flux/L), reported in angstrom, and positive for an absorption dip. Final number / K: 8.04 angstrom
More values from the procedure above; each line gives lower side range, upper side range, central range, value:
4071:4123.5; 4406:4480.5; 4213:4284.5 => 5.7 angstrom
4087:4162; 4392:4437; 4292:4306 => 4.3 angstrom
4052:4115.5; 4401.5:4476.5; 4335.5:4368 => 0.2 angstrom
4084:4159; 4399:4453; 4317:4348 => 1.4 angstrom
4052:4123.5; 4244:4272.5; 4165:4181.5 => 1.0 angstrom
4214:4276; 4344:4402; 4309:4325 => 1.3 angstrom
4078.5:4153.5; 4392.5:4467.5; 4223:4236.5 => 2.2 angstrom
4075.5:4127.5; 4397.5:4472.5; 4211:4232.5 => 2.1 angstrom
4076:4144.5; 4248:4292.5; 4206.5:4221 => -1.0 angstrom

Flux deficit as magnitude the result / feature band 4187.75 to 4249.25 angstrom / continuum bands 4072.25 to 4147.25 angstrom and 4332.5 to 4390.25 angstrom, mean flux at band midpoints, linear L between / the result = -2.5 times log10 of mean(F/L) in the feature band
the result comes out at 0.05 mag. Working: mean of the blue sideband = 8.88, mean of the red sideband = 11.1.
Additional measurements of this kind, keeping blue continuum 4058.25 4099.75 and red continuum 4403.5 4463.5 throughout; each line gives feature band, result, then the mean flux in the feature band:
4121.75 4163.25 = 0.08 mag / 8.66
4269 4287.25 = 0.14 mag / 9.38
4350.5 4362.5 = -0.01 mag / 11.6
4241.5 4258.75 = 0.01 mag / 10.3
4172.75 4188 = 0.12 mag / 8.75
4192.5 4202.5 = 0.16 mag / 8.58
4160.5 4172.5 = 0.05 mag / 9.16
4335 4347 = 0.09 mag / 10.4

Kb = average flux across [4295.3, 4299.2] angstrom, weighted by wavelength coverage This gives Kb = 8.32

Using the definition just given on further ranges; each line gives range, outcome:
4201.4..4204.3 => 10.3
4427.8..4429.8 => 14.2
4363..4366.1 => 13.1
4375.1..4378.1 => 11.4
